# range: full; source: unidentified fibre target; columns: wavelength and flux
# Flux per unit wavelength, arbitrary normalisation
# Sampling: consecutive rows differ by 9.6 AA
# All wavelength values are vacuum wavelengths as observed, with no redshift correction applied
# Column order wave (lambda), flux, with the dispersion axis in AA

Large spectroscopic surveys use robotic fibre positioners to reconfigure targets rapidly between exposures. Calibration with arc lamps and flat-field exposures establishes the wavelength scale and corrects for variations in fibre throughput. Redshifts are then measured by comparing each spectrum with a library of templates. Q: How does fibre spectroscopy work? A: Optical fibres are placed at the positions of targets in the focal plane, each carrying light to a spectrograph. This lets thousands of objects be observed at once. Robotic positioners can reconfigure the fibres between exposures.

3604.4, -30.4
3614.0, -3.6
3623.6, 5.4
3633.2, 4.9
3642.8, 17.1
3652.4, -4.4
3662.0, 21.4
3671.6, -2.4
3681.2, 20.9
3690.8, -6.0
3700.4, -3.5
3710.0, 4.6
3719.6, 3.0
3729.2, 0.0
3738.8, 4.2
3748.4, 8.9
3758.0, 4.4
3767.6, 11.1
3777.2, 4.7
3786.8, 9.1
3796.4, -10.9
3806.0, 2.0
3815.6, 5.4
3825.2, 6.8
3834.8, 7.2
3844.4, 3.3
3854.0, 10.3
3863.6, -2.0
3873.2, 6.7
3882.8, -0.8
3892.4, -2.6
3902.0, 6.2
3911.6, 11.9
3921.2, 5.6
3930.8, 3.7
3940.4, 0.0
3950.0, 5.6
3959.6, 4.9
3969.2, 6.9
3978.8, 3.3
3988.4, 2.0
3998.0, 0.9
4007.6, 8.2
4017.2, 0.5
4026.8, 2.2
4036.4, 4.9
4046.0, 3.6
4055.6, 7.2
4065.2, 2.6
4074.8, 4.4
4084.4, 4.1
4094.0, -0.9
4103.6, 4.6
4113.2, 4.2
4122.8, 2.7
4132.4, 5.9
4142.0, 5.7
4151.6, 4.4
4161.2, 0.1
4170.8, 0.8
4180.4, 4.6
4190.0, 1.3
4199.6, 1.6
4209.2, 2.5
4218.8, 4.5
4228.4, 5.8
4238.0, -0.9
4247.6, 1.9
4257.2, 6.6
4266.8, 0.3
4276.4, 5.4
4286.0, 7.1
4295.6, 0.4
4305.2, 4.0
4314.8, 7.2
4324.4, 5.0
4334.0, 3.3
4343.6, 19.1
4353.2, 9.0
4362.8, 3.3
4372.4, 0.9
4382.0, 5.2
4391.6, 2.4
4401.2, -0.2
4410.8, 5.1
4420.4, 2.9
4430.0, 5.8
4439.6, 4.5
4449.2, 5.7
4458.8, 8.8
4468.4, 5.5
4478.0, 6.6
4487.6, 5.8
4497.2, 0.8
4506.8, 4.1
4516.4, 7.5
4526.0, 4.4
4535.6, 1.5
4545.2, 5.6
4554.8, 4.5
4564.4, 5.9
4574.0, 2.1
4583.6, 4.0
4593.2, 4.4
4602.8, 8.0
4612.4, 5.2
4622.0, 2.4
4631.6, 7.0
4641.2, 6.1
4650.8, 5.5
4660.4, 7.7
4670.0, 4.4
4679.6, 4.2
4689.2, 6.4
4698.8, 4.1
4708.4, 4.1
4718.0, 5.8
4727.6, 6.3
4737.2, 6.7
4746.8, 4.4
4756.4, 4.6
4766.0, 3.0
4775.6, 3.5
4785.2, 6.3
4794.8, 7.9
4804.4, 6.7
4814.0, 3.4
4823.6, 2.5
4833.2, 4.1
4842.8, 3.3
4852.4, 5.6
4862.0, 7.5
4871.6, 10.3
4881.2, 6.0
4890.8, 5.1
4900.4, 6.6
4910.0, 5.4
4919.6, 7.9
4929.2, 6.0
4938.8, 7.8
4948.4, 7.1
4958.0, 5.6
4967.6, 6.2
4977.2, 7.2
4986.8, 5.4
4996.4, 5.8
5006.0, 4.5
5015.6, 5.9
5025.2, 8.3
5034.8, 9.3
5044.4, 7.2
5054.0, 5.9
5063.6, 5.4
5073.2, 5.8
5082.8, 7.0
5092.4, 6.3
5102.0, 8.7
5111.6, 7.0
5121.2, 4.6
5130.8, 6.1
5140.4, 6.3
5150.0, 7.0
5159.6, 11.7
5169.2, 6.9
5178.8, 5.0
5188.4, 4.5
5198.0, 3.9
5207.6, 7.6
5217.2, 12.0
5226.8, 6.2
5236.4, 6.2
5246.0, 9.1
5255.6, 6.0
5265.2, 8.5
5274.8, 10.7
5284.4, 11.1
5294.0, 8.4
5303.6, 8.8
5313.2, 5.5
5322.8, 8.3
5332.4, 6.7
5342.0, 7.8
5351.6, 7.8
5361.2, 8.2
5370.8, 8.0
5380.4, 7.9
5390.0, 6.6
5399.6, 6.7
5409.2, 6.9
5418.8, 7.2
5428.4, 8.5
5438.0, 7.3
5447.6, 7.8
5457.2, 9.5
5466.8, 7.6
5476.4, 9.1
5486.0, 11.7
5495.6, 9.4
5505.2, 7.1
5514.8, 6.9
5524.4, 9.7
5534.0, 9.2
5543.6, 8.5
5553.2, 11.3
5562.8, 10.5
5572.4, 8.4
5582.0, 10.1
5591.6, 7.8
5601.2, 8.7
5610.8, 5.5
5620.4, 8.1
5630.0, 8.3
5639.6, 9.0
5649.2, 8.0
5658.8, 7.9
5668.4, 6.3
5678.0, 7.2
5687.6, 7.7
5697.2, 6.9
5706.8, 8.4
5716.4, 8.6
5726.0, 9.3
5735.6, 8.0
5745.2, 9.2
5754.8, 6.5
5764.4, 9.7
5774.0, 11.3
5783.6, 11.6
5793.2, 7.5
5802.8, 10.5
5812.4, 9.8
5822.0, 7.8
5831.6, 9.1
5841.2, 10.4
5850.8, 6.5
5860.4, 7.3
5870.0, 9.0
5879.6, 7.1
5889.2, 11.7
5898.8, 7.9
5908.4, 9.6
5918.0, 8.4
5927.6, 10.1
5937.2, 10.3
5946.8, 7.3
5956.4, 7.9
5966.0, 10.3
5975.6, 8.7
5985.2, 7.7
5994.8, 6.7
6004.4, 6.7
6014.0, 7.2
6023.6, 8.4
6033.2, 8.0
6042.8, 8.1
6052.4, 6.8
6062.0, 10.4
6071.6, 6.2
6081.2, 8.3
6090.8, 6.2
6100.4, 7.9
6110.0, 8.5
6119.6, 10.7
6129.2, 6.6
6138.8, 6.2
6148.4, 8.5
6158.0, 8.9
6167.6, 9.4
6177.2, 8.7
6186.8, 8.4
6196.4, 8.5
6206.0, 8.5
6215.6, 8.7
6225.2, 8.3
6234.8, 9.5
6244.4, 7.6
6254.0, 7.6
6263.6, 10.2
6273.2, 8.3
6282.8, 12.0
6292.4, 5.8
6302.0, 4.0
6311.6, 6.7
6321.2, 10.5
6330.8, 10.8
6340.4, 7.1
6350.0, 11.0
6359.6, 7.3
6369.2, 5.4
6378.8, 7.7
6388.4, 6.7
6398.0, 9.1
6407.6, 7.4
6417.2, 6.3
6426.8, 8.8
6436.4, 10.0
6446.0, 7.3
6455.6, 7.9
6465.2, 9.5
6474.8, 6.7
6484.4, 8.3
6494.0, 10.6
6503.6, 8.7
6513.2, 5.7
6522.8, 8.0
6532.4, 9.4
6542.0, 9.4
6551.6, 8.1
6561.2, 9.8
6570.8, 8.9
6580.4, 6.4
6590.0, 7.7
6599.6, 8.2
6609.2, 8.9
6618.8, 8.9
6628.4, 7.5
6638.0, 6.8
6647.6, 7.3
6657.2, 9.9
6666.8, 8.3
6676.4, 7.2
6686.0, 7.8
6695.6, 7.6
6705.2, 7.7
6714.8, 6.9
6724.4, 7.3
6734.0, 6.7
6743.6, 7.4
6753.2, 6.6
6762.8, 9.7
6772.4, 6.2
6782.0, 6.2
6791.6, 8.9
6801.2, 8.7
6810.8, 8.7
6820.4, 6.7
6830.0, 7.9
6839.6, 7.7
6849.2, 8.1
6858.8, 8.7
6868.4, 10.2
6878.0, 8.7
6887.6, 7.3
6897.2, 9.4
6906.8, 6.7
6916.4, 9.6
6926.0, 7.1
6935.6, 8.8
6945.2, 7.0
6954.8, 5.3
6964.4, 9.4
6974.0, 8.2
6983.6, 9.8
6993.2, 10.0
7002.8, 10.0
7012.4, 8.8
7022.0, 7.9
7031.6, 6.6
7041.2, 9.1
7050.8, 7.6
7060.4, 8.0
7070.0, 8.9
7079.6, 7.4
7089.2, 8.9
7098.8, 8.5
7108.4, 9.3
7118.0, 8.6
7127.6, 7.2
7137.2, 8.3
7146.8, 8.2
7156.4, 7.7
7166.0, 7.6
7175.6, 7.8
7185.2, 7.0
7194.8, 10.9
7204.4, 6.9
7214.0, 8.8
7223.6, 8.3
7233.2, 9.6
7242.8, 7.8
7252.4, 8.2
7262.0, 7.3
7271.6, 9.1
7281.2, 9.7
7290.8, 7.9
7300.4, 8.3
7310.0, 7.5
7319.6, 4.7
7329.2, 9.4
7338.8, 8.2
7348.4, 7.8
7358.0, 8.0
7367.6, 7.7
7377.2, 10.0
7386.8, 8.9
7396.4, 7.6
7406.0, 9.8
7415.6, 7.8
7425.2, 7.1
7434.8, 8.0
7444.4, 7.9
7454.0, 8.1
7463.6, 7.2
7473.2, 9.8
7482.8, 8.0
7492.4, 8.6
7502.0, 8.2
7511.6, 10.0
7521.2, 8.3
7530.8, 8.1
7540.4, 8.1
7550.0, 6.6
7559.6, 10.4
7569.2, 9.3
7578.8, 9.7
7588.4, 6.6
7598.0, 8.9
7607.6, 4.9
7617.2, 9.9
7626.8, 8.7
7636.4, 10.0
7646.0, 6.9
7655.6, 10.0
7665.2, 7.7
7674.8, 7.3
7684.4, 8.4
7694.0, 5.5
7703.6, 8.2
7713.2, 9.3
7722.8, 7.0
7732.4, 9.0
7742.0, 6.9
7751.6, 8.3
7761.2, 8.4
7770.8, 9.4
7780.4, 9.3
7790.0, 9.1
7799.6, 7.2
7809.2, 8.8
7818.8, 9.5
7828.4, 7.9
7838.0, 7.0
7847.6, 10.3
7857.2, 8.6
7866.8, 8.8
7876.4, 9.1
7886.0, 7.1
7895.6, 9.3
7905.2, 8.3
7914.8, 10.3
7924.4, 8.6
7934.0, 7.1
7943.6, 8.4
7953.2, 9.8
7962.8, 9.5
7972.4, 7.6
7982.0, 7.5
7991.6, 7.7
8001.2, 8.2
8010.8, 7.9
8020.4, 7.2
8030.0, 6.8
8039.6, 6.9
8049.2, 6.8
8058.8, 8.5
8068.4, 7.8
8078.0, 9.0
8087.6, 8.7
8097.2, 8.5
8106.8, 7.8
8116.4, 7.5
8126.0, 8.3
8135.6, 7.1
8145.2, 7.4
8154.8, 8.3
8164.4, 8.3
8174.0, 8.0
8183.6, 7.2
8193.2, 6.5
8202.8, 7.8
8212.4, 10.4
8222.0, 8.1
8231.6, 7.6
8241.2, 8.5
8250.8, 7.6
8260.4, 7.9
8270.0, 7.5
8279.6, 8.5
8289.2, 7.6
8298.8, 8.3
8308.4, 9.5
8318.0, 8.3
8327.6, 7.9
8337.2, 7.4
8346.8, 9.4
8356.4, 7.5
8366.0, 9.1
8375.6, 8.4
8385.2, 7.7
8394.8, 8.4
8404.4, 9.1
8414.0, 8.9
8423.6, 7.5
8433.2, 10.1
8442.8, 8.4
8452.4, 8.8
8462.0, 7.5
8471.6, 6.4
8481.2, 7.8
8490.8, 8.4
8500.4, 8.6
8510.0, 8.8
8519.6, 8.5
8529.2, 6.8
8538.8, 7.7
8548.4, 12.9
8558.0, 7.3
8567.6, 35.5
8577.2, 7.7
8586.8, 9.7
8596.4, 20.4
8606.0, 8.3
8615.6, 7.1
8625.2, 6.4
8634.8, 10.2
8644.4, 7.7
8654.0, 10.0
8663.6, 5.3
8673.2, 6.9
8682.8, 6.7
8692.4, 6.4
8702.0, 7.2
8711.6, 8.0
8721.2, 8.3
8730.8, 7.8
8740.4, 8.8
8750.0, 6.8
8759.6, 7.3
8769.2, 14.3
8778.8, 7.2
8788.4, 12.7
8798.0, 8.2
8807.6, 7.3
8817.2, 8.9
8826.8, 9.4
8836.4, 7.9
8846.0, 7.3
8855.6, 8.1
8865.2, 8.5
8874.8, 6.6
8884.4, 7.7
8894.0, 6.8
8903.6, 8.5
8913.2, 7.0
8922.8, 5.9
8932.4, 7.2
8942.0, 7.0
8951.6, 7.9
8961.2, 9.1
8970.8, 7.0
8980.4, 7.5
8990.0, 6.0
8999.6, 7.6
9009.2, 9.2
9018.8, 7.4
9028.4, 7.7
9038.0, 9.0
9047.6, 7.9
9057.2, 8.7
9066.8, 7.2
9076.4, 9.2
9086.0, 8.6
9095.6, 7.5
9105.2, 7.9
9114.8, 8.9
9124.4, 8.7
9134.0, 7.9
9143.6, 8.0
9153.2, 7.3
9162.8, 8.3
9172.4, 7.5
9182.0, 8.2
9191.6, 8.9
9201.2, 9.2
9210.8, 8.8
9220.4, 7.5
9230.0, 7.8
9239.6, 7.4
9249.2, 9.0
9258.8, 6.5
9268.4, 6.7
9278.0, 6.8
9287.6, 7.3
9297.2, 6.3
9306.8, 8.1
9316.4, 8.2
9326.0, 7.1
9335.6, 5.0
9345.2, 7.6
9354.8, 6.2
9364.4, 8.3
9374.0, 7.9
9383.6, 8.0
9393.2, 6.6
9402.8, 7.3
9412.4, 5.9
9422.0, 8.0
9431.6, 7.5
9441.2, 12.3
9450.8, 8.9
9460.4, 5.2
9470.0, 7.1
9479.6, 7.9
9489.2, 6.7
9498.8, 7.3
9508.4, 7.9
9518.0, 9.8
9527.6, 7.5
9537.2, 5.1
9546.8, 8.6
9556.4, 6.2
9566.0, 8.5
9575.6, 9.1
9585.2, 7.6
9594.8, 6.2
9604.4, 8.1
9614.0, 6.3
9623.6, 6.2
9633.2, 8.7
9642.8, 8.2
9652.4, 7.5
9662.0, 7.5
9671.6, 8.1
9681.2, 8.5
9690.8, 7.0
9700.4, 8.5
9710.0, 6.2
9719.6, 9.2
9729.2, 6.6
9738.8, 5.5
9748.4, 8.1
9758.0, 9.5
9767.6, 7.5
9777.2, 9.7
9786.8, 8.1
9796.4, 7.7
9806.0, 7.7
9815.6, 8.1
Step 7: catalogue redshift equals 0.305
